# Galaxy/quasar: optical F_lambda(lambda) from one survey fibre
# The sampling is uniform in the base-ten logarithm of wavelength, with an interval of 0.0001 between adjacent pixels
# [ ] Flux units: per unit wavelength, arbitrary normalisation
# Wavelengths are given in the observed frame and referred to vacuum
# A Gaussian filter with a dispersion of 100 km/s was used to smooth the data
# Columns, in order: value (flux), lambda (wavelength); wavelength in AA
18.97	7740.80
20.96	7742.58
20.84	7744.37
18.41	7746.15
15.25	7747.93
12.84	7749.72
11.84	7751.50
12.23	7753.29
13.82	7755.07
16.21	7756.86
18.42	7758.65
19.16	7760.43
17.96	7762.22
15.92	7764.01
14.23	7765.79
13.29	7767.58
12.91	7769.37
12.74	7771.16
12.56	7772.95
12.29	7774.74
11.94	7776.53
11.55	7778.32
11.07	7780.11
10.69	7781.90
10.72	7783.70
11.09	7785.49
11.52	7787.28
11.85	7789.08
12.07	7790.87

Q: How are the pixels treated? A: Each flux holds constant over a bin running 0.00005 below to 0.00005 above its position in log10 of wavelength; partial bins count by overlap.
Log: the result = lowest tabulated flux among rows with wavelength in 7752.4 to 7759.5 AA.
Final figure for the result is 12.23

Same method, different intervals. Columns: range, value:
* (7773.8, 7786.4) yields 10.69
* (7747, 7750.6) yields 12.84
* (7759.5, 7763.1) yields 17.96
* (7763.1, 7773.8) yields 12.56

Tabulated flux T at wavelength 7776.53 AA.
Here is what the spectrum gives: 11.94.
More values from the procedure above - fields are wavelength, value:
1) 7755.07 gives 13.82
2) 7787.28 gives 11.52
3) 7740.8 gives 18.97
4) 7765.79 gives 14.23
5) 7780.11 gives 11.07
